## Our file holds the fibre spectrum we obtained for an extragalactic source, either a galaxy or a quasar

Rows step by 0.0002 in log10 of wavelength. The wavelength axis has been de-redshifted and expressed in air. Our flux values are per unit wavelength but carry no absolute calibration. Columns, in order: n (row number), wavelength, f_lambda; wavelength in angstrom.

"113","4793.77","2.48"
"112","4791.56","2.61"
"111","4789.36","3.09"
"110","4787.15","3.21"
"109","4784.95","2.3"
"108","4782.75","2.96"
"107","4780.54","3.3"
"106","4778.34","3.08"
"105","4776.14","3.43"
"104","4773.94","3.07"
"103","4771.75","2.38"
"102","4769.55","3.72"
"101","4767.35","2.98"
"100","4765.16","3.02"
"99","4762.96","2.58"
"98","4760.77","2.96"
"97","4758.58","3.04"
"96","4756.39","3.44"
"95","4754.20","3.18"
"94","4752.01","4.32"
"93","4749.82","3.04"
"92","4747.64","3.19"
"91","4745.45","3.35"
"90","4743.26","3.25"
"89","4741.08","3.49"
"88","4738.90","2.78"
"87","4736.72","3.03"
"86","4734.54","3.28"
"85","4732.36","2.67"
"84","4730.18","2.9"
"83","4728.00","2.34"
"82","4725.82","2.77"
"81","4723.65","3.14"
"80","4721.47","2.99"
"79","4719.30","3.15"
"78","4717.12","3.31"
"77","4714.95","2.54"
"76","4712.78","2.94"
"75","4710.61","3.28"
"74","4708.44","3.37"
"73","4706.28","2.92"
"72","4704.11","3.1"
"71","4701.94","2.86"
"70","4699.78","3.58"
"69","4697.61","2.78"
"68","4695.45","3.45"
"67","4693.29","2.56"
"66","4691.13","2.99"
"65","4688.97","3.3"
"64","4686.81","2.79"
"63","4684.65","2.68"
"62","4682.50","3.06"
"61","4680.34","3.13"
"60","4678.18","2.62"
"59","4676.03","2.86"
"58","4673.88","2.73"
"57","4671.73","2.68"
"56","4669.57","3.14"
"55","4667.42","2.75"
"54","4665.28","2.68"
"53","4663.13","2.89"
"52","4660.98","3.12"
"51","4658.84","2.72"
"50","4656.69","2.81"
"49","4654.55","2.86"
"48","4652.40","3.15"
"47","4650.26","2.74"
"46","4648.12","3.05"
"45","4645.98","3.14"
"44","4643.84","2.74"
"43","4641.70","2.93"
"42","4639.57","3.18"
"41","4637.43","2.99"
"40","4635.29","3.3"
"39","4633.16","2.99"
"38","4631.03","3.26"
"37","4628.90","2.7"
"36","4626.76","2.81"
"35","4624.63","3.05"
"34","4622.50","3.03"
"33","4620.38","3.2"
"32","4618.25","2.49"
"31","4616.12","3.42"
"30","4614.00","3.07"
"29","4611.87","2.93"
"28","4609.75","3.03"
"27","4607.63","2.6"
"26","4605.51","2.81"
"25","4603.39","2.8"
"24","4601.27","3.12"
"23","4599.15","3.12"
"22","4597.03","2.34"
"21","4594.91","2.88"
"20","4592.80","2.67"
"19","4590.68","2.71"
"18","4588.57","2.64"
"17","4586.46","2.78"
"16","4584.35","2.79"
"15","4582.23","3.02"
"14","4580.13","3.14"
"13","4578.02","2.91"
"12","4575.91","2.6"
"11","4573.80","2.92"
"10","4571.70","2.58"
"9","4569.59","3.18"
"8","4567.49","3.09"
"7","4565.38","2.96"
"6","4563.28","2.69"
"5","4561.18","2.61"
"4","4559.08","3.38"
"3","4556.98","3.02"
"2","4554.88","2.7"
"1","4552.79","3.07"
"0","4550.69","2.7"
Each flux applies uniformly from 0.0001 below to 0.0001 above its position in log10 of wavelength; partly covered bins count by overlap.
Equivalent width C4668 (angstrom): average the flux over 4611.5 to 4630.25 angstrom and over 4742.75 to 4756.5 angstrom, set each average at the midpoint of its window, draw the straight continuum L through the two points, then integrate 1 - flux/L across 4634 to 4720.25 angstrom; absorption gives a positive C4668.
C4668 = 5.05 angstrom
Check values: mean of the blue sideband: 2.97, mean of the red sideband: 3.4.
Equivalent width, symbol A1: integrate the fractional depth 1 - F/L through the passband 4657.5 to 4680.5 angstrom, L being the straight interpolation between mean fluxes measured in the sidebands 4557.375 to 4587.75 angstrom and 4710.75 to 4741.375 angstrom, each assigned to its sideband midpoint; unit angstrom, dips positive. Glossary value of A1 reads 0.8 angstrom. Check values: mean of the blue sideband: 2.9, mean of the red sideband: 2.95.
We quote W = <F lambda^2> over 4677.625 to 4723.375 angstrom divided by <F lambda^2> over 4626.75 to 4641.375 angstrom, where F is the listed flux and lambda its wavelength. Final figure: 1.0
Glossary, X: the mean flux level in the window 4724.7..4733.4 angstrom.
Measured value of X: 2.67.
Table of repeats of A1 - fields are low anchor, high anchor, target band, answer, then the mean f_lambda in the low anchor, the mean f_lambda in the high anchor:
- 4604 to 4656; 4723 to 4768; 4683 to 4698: 0.42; 2.98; 3.08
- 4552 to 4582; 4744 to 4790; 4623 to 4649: -0.18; 2.92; 3.13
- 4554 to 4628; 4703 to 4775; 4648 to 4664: 0.33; 2.89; 3.08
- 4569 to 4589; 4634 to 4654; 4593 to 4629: 0.37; 2.86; 3.02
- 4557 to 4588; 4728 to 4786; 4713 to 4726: 0.25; 2.9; 3.09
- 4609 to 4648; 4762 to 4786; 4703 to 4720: -0.43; 3.02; 2.99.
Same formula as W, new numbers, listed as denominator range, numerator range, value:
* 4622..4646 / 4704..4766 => 1.07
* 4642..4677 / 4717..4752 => 1.10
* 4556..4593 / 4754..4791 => 1.15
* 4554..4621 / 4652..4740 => 1.07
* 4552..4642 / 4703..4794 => 1.12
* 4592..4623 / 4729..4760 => 1.17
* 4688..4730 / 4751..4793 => 1.05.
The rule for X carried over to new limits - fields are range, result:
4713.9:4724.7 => 3.03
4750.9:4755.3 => 3.74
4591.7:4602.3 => 2.82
